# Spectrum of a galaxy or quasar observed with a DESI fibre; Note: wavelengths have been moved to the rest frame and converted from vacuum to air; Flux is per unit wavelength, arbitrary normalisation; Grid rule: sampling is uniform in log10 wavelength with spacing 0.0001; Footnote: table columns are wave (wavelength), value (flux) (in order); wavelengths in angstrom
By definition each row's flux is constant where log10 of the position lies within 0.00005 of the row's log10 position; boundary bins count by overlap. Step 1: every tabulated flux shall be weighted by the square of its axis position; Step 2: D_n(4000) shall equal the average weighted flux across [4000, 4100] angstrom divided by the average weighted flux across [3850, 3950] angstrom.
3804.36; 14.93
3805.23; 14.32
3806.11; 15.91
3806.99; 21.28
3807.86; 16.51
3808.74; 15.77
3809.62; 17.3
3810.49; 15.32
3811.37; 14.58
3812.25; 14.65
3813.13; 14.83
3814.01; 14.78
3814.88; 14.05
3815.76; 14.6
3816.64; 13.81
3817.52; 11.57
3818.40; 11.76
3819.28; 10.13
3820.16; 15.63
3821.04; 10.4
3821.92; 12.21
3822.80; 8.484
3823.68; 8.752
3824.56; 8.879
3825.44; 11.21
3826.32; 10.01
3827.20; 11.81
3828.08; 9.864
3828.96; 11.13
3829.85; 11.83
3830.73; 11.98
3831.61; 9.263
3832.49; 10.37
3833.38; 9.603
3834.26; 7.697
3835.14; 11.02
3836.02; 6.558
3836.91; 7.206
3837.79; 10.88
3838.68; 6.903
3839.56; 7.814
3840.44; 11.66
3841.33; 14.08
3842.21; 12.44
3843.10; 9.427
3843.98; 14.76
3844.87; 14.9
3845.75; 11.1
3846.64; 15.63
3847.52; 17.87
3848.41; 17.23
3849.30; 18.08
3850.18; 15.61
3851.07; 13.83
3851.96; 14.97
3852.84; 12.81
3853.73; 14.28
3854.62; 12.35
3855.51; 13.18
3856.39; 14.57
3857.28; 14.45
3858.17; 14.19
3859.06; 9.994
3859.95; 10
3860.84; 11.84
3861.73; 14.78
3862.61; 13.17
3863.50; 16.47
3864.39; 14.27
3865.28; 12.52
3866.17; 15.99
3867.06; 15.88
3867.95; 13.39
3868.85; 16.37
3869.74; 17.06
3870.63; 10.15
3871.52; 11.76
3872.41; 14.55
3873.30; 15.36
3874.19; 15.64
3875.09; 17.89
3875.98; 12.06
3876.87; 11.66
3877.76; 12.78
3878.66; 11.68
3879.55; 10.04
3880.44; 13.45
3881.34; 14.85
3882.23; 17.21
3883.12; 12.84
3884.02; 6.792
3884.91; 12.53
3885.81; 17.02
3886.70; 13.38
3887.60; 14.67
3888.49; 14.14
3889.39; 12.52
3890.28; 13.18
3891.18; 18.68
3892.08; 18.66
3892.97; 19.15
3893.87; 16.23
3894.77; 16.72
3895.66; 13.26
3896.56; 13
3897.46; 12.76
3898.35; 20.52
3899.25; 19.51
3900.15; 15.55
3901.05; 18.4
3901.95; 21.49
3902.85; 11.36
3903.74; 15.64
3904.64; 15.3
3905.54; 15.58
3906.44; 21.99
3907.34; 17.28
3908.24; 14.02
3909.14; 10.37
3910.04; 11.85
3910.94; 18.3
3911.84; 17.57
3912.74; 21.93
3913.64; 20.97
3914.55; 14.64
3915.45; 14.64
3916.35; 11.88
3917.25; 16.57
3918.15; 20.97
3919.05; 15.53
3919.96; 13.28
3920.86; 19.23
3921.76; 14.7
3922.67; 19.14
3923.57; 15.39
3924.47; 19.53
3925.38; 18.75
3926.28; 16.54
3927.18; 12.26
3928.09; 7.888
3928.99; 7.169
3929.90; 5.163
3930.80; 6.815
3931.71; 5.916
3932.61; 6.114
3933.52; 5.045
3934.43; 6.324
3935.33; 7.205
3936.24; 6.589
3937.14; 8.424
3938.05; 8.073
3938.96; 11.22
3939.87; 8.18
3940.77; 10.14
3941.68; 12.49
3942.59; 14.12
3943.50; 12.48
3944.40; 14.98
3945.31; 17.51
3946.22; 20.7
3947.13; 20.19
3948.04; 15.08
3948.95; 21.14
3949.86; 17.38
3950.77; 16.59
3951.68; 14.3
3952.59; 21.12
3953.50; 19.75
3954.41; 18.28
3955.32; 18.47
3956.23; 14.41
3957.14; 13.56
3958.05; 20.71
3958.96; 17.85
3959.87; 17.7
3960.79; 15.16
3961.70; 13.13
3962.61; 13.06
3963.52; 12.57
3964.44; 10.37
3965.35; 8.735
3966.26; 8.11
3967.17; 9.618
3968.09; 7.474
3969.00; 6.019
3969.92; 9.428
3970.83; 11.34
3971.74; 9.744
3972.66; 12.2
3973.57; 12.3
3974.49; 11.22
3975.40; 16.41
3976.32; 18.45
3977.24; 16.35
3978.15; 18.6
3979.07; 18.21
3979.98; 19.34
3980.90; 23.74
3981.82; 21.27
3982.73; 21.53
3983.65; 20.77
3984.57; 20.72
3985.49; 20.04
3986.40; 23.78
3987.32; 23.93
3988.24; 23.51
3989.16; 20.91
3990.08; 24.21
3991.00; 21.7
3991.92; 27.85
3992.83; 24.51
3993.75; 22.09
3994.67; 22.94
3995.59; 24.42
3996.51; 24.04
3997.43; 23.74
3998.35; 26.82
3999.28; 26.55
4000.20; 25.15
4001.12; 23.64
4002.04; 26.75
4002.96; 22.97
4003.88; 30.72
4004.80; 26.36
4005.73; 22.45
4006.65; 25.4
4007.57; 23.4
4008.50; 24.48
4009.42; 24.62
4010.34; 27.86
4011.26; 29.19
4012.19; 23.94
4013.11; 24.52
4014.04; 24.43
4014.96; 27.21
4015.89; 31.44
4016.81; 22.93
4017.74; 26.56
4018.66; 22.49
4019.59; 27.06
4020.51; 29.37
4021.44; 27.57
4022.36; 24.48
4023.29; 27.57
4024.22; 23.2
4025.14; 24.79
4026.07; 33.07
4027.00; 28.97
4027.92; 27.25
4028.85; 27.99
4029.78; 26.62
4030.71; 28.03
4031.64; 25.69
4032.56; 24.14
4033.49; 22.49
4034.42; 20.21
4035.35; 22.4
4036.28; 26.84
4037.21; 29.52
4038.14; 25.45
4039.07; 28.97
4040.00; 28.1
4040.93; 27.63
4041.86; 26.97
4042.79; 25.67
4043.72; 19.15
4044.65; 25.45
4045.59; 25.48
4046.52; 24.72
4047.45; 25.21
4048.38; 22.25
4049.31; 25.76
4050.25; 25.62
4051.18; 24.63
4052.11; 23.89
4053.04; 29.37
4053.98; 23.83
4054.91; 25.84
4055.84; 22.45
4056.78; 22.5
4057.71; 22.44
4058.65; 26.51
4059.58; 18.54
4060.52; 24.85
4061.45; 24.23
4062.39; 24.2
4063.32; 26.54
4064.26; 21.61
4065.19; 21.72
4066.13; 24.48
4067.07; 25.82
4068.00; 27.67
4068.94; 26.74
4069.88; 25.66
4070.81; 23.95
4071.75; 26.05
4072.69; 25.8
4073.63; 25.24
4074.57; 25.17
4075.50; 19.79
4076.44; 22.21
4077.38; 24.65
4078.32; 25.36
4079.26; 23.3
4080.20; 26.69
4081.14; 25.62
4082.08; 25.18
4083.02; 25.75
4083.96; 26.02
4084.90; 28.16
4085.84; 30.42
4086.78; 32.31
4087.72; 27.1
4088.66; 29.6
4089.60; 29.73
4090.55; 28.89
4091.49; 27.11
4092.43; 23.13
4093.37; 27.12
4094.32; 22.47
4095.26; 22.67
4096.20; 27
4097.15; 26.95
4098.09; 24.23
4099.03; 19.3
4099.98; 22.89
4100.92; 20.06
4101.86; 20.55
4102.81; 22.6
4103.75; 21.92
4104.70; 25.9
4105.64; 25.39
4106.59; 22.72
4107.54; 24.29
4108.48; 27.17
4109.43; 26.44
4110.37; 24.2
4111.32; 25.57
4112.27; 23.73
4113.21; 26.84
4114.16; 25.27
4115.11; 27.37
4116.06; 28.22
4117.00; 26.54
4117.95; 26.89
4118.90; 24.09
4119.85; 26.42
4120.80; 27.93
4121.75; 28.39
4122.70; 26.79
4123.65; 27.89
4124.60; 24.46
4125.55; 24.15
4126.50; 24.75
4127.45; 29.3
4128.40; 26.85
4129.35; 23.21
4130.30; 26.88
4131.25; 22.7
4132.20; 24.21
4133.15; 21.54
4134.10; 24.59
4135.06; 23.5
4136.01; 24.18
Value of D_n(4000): 1.95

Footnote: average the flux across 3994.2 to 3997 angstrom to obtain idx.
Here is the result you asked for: 23.8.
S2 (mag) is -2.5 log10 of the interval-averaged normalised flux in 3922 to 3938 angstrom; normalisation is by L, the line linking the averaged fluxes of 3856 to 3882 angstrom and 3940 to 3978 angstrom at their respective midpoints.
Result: 0.35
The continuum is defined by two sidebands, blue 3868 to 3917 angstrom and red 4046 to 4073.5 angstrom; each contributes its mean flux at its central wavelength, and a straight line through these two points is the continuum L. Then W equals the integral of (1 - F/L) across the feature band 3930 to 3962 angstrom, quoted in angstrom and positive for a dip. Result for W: 8.3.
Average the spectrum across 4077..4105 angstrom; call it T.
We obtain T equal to 25.4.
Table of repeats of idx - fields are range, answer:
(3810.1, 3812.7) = 14.8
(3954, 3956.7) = 17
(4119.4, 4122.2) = 27.6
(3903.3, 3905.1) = 15.5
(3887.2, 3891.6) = 14.6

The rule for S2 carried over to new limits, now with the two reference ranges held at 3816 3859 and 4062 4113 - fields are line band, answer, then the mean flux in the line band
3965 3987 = 0.253 mag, 15.3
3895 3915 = -0.062 mag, 16.4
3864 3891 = 0.021 mag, 13.8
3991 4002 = -0.210 mag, 24.7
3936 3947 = 0.370 mag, 12.4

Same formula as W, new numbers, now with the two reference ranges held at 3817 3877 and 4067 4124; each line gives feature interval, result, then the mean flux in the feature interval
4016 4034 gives -3.76 angstrom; 26.4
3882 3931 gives 0.90 angstrom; 15.3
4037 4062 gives -1.99 angstrom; 24.9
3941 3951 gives 0.72 angstrom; 16.5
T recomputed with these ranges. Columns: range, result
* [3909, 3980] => 13.8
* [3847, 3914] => 14.9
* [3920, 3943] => 10.9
